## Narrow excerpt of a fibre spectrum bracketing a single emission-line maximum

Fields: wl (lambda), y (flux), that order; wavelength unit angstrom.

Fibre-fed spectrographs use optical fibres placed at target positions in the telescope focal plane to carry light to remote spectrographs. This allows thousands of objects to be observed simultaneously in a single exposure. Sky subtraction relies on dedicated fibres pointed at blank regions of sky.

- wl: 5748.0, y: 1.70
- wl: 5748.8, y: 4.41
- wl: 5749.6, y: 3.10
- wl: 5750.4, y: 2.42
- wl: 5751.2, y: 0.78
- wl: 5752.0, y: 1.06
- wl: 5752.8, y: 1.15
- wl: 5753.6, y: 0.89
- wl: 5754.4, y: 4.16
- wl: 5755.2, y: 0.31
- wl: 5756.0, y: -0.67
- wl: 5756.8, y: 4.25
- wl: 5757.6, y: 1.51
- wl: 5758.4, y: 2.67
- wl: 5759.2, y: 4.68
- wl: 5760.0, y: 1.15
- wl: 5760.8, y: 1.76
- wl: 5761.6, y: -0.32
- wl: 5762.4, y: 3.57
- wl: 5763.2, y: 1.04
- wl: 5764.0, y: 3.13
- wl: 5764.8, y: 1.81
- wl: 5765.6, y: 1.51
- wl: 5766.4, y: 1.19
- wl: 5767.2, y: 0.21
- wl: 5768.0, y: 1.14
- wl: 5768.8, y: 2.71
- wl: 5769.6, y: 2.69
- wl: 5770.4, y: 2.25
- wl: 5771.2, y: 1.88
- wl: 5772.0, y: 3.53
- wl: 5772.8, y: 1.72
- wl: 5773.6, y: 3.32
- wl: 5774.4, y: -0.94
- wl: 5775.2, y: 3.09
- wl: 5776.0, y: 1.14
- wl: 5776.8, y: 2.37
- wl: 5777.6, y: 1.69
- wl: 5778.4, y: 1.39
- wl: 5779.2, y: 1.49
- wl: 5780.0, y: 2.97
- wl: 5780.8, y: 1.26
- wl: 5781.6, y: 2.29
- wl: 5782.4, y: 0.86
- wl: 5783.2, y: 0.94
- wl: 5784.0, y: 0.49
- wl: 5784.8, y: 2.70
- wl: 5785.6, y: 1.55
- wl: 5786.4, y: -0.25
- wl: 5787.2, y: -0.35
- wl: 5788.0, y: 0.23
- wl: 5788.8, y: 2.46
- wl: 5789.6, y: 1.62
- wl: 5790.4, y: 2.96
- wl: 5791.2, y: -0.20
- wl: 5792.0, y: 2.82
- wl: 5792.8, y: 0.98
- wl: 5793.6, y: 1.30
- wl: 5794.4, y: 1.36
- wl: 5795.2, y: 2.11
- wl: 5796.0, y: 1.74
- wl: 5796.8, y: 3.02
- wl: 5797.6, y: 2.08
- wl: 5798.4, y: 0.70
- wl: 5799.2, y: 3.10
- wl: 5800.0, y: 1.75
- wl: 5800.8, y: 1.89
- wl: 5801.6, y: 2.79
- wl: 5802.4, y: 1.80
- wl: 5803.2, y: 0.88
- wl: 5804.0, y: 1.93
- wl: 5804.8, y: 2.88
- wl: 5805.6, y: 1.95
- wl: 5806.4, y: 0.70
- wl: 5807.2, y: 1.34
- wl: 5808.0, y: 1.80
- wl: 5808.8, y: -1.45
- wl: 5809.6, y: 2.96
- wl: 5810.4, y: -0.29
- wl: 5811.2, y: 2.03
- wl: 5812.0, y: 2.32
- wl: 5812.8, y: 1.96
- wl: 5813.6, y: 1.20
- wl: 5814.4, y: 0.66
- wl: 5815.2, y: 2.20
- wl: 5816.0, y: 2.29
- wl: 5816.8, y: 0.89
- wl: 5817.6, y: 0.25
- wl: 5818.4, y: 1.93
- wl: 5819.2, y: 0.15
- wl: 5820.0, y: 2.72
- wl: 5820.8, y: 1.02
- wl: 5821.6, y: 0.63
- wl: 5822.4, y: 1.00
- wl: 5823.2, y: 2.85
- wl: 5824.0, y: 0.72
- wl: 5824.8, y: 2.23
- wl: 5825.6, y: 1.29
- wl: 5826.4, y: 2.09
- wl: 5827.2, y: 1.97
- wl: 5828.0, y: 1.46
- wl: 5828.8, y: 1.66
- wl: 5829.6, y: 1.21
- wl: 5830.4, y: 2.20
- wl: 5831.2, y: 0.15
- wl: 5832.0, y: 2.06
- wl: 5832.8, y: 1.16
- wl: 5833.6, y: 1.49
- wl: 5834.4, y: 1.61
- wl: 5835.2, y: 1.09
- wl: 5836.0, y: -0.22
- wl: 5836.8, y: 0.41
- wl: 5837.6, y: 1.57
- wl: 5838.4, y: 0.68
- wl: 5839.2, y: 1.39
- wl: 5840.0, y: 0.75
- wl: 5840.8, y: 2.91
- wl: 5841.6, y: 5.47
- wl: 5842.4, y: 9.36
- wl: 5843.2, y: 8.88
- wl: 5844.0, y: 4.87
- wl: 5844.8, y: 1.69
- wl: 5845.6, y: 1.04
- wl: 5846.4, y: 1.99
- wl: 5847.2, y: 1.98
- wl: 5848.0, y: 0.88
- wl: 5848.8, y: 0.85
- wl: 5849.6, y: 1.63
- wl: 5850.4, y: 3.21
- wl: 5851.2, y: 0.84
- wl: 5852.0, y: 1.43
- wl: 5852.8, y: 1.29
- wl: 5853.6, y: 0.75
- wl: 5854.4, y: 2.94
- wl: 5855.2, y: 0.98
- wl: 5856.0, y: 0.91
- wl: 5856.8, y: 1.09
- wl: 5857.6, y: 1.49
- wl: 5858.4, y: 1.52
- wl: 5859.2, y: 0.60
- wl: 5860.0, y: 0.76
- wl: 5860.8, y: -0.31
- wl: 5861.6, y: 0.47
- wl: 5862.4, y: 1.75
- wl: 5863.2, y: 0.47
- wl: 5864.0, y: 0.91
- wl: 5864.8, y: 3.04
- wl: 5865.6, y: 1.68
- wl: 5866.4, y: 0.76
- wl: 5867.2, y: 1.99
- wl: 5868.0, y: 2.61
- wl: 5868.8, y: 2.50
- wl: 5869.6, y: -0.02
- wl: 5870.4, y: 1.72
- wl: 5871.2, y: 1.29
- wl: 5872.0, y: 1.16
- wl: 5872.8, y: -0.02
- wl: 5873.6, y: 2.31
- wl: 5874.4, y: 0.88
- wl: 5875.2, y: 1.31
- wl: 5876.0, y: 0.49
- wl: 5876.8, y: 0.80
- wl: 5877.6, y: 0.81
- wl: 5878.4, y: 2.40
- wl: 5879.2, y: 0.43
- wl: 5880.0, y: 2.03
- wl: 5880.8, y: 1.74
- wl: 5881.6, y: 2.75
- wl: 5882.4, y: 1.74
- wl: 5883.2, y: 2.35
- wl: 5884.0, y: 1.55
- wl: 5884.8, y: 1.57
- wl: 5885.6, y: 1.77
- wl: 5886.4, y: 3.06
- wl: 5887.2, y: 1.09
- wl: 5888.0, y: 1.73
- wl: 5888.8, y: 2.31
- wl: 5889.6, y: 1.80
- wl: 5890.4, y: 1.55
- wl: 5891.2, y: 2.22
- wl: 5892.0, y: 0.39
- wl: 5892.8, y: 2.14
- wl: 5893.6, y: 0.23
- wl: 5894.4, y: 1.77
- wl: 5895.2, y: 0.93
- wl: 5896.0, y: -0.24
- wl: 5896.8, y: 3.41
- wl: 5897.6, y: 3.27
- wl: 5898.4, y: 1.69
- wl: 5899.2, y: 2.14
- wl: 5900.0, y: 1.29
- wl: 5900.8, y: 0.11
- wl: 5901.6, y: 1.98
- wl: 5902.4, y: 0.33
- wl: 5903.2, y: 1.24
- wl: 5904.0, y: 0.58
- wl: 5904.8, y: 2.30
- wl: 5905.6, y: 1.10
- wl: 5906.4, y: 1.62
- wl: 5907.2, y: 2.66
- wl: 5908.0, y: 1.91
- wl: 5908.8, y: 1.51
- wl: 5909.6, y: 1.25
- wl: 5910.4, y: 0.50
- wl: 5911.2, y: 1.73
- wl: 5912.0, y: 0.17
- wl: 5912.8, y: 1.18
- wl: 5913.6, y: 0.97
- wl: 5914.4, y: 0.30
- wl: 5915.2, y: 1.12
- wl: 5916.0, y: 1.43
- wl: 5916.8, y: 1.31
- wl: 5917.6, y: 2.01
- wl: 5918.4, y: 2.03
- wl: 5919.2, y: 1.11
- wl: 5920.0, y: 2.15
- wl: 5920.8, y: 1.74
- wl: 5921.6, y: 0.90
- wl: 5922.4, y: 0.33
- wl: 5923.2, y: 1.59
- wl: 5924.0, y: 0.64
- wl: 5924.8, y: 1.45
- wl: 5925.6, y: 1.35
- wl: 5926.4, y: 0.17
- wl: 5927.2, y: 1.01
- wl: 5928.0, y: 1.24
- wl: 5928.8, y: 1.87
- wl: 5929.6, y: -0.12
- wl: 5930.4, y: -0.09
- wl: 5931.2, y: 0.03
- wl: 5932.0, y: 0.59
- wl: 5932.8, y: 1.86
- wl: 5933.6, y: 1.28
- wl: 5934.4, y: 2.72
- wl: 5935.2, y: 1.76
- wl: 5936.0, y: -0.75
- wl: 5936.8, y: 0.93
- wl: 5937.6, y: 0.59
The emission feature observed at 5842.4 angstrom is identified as H-beta 4861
